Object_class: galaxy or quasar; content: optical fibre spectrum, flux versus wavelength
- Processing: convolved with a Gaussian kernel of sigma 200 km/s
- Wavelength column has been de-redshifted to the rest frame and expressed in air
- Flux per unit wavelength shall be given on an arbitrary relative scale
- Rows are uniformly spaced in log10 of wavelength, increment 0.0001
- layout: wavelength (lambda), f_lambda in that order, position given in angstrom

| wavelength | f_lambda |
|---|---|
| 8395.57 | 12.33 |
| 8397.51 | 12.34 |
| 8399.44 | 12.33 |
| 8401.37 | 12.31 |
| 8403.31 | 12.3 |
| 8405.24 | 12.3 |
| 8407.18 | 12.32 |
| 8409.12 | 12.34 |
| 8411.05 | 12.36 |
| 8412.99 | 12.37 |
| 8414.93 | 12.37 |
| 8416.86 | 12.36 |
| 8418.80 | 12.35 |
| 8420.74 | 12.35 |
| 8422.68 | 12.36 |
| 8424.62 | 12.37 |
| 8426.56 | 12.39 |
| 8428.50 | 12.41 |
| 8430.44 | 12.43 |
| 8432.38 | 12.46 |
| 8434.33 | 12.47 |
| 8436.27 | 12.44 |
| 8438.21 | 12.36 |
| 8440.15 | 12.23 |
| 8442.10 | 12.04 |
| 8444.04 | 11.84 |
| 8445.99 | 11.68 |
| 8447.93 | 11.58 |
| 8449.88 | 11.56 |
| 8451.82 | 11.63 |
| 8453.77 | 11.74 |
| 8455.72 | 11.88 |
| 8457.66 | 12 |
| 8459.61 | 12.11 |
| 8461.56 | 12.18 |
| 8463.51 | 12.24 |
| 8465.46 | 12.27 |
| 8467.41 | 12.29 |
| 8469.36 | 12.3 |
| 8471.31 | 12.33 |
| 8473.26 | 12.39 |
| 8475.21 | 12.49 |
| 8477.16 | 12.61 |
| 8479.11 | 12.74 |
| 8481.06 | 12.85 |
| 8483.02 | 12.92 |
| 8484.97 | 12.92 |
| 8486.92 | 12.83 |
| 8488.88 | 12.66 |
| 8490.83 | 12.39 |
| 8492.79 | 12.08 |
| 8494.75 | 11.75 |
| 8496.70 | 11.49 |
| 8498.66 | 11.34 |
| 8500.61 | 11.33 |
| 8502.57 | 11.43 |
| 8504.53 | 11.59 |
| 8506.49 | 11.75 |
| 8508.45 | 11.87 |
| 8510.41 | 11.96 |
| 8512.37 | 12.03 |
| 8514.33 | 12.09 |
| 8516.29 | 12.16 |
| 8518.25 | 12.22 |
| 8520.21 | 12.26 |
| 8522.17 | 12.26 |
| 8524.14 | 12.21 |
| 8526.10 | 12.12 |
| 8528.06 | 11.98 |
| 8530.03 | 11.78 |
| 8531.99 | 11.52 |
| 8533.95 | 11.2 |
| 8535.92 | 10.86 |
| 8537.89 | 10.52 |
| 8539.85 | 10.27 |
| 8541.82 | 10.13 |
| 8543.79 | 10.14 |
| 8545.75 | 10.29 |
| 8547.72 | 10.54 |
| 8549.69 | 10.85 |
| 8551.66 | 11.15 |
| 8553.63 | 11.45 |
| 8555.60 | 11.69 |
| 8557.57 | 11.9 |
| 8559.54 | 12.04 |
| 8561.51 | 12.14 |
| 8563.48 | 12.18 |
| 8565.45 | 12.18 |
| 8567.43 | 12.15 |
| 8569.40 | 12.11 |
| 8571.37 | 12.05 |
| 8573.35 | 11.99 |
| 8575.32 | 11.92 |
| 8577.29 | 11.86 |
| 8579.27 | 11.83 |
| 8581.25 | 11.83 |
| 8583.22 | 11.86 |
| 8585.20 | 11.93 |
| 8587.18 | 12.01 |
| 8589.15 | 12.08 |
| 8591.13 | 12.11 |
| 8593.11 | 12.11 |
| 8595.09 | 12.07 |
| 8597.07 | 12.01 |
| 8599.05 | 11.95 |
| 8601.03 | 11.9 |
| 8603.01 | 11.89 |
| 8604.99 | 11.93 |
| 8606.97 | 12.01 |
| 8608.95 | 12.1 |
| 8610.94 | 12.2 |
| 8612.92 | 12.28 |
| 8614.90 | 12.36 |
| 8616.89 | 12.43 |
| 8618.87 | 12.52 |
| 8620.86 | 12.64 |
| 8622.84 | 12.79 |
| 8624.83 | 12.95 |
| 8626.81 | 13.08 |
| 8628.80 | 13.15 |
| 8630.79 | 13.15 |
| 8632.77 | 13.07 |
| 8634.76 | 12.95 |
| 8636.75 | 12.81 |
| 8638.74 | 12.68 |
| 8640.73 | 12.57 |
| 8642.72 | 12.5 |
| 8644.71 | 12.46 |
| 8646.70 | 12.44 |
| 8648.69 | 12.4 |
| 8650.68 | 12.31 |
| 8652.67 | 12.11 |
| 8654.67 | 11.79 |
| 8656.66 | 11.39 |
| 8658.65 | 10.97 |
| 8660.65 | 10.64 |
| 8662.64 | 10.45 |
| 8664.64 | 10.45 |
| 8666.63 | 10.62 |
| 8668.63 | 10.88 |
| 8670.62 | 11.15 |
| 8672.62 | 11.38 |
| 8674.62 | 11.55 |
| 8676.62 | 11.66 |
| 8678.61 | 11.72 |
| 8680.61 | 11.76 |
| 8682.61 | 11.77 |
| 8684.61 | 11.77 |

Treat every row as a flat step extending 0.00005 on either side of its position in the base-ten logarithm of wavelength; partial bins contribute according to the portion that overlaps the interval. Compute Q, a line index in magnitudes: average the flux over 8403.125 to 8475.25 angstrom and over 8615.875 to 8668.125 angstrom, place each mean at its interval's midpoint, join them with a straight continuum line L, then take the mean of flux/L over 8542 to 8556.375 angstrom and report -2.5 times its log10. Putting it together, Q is 0.13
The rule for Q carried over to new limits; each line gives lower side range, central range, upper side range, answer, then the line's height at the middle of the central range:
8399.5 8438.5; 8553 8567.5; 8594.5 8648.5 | 0.04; 12.4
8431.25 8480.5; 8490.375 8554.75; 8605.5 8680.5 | 0.06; 12.1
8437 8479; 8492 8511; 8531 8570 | 0.01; 11.7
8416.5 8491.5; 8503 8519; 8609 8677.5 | 0.03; 12.2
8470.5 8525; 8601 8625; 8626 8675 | -0.03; 12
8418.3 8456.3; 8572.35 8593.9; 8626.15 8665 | 0.02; 12.2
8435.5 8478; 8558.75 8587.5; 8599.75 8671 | 0.01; 12.1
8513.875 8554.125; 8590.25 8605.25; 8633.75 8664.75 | -0.03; 11.7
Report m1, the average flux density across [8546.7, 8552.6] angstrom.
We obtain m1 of 10.8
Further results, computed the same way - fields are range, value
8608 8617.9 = 12.3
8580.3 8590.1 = 12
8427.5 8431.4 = 12.4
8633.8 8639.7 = 12.8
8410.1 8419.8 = 12.4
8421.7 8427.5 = 12.4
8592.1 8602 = 12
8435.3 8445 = 12.2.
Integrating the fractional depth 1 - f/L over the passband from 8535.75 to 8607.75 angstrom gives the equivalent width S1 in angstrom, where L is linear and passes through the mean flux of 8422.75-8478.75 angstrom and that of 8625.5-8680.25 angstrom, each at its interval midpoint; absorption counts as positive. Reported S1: 2.44 angstrom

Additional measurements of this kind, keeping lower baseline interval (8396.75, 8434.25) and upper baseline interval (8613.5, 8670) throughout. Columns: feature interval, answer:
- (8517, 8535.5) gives 0.5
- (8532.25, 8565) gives 3.0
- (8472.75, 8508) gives 0.3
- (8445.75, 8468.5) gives 0.7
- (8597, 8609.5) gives 0.2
